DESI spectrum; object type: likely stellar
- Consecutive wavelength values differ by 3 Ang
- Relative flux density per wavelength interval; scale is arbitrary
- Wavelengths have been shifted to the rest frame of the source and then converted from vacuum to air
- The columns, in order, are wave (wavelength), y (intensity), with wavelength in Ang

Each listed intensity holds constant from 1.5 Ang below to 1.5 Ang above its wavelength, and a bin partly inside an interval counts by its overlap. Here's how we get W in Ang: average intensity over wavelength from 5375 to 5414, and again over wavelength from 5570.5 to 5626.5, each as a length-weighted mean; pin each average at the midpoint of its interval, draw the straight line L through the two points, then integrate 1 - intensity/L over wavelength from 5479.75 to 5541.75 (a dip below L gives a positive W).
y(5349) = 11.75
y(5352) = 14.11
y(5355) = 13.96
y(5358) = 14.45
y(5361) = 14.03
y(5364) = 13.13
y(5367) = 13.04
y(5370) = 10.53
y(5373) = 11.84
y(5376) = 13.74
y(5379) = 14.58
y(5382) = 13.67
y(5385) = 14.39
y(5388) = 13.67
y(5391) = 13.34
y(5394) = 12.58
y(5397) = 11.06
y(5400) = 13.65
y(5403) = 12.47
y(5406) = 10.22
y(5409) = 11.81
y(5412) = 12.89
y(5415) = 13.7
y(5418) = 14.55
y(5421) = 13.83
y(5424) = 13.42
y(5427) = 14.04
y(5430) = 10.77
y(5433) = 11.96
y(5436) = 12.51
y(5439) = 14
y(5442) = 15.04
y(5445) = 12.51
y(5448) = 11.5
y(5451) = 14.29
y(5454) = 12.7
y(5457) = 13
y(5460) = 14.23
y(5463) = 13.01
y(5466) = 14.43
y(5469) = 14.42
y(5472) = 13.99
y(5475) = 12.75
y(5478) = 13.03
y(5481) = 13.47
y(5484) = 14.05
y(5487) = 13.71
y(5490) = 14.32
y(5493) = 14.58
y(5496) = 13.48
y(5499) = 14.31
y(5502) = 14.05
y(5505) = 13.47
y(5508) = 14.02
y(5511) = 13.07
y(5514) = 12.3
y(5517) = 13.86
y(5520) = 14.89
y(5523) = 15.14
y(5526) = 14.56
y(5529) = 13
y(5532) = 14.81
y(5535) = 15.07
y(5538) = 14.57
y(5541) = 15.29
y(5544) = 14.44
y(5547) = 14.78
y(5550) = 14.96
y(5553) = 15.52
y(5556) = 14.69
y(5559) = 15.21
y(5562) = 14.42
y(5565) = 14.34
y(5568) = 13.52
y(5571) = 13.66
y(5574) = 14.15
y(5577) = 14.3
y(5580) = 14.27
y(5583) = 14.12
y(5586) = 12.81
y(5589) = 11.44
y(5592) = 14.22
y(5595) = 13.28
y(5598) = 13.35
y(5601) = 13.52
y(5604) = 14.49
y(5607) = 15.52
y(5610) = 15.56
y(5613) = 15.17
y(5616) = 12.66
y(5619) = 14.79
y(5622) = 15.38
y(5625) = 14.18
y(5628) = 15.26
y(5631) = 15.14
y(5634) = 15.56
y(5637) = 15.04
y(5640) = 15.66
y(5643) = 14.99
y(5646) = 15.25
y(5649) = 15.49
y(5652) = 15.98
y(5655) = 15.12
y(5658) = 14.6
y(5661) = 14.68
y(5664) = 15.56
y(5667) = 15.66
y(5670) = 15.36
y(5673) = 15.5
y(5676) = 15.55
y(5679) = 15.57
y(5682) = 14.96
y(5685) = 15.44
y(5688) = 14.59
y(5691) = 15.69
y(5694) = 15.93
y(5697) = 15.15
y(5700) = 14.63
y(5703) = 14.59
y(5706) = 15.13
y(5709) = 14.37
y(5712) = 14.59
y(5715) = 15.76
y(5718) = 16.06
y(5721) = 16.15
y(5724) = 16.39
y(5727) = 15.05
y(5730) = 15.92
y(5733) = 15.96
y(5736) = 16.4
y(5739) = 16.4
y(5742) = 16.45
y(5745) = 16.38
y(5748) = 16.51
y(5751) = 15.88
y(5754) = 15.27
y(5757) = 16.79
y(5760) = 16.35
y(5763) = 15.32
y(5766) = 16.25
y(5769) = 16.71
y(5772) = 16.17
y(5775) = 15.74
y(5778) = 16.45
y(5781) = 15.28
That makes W -2.3 Ang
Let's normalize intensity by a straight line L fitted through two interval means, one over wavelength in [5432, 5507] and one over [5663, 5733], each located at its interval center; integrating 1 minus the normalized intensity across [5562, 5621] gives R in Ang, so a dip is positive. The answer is 2.3 Ang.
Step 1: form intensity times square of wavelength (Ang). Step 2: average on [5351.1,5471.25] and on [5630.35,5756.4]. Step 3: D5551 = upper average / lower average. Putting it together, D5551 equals 1.30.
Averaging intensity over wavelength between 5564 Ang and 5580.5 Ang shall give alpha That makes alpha 14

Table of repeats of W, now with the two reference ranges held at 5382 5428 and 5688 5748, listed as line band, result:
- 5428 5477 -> 0.9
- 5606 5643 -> -0.3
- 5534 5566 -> -1.4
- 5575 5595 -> 1.4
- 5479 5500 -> -0.3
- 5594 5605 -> 0.8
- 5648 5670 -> -0.2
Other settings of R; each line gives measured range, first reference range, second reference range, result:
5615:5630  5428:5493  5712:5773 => 0.4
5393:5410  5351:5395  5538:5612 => 2.0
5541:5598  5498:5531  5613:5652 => 1.1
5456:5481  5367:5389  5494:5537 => 0.2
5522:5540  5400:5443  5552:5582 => -0.6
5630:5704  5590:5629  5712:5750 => -0.6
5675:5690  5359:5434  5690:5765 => 0.1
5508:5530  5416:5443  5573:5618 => -0.3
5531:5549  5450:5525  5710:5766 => -0.7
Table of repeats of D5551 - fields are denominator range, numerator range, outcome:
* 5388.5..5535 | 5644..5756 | 1.26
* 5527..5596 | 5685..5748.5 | 1.16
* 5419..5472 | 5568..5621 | 1.11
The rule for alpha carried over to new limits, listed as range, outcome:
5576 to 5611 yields 13.9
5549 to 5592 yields 14.1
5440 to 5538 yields 13.8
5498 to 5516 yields 13.5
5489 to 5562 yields 14.4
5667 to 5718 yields 15.2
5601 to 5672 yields 15.1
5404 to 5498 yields 13.3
